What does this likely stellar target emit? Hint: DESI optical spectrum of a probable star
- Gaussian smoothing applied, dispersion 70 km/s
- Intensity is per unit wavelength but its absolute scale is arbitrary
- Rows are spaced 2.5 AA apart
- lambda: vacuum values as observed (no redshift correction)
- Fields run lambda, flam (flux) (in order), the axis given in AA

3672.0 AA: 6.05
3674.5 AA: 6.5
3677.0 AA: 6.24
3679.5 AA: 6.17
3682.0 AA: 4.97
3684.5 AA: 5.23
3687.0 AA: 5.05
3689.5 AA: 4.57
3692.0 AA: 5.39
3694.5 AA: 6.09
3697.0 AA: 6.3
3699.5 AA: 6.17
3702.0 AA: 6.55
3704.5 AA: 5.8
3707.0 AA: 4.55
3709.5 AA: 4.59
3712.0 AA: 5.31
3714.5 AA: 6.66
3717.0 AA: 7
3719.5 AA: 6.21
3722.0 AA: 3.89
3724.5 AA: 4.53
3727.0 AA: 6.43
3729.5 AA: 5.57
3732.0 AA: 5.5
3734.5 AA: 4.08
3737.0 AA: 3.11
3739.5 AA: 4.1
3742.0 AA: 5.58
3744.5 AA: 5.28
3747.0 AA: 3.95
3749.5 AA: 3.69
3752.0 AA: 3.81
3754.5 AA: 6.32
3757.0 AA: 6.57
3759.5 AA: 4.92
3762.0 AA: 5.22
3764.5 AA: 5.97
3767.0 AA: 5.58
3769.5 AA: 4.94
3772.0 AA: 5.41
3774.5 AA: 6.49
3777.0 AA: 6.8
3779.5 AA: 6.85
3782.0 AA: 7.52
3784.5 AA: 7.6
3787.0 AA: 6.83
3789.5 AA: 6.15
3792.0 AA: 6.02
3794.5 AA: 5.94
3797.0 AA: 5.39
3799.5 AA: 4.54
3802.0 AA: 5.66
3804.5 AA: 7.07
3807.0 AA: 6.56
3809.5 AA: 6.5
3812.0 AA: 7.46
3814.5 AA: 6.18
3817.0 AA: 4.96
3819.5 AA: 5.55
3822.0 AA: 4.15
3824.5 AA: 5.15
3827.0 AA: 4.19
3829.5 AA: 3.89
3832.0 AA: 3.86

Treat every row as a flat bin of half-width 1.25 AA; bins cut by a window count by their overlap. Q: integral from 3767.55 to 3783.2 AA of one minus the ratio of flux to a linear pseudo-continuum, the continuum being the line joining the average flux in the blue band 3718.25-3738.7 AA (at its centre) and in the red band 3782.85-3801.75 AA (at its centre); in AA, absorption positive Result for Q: -1.42 AA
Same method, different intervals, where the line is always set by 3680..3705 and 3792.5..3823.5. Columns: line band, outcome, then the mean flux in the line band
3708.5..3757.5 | 5.2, 5.09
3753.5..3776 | 0.1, 5.72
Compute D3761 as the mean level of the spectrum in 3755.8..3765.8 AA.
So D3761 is 5.67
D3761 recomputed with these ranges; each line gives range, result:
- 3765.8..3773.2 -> 5.31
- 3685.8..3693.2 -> 5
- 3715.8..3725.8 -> 5.4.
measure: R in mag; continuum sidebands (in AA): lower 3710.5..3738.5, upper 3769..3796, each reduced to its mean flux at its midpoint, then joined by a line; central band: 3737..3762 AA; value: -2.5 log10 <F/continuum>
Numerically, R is 0.20 mag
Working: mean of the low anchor 5.28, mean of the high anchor 6.45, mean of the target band 4.84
